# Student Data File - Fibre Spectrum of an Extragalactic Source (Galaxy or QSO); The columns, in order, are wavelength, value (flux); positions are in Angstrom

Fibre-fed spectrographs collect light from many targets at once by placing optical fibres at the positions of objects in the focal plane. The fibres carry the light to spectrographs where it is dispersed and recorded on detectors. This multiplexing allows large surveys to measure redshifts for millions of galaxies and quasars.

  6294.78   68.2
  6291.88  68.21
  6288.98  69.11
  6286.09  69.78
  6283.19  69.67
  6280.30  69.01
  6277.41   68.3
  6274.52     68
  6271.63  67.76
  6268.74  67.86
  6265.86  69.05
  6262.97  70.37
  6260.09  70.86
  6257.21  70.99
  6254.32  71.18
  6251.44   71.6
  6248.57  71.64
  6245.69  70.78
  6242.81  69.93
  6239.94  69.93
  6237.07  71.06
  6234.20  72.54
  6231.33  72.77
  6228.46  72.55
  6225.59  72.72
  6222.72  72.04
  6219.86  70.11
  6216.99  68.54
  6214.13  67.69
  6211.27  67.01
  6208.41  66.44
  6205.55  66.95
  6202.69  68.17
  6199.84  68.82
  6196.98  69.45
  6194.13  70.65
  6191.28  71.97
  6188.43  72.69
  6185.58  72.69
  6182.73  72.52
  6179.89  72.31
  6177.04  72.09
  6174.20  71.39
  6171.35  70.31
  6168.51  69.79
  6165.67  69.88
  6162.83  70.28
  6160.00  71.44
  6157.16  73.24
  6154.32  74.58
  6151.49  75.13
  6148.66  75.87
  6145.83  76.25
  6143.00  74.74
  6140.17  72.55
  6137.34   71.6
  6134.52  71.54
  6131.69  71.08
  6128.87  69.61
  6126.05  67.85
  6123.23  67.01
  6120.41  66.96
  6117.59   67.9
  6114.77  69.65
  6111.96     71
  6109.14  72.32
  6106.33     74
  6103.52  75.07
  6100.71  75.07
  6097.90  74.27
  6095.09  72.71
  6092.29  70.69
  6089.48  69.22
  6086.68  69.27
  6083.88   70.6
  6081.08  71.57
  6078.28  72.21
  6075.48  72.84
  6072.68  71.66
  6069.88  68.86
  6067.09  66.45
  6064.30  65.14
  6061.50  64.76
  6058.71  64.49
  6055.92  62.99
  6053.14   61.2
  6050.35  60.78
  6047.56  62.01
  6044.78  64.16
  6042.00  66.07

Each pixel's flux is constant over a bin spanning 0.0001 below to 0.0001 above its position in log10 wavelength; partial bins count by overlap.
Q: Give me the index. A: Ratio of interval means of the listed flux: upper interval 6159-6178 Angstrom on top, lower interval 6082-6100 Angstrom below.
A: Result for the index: 1.0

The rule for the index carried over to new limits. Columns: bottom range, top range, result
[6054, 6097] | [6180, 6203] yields 1.03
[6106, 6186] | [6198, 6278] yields 0.98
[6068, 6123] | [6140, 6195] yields 1.02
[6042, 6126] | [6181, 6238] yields 1.02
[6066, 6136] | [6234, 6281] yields 0.99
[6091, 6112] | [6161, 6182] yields 0.97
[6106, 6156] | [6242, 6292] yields 0.97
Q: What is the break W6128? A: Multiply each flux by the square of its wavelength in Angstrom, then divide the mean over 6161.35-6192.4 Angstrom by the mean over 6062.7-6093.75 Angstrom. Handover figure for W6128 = 1.06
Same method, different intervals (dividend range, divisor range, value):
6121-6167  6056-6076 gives 1.10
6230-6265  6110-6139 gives 1.06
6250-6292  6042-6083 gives 1.12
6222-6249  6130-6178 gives 1.01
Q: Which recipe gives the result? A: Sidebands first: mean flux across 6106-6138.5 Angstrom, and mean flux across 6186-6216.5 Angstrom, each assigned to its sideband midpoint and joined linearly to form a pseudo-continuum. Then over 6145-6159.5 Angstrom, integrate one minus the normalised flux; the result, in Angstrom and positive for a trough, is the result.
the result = -1.07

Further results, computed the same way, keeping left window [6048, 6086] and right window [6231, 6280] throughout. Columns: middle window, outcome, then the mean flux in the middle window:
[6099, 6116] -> -1.29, 72.9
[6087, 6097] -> -0.50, 70.9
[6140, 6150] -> -0.99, 75.1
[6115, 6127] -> 0.06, 67.6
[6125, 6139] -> -0.47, 70.4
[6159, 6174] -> -0.36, 70.4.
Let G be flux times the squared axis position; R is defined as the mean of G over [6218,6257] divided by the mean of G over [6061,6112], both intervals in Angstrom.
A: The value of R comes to 1.06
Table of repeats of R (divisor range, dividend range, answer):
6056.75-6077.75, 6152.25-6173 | 1.09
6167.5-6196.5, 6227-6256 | 1.02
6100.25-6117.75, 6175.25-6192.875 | 1.03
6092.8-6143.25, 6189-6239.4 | 1.01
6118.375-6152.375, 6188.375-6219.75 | 0.98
